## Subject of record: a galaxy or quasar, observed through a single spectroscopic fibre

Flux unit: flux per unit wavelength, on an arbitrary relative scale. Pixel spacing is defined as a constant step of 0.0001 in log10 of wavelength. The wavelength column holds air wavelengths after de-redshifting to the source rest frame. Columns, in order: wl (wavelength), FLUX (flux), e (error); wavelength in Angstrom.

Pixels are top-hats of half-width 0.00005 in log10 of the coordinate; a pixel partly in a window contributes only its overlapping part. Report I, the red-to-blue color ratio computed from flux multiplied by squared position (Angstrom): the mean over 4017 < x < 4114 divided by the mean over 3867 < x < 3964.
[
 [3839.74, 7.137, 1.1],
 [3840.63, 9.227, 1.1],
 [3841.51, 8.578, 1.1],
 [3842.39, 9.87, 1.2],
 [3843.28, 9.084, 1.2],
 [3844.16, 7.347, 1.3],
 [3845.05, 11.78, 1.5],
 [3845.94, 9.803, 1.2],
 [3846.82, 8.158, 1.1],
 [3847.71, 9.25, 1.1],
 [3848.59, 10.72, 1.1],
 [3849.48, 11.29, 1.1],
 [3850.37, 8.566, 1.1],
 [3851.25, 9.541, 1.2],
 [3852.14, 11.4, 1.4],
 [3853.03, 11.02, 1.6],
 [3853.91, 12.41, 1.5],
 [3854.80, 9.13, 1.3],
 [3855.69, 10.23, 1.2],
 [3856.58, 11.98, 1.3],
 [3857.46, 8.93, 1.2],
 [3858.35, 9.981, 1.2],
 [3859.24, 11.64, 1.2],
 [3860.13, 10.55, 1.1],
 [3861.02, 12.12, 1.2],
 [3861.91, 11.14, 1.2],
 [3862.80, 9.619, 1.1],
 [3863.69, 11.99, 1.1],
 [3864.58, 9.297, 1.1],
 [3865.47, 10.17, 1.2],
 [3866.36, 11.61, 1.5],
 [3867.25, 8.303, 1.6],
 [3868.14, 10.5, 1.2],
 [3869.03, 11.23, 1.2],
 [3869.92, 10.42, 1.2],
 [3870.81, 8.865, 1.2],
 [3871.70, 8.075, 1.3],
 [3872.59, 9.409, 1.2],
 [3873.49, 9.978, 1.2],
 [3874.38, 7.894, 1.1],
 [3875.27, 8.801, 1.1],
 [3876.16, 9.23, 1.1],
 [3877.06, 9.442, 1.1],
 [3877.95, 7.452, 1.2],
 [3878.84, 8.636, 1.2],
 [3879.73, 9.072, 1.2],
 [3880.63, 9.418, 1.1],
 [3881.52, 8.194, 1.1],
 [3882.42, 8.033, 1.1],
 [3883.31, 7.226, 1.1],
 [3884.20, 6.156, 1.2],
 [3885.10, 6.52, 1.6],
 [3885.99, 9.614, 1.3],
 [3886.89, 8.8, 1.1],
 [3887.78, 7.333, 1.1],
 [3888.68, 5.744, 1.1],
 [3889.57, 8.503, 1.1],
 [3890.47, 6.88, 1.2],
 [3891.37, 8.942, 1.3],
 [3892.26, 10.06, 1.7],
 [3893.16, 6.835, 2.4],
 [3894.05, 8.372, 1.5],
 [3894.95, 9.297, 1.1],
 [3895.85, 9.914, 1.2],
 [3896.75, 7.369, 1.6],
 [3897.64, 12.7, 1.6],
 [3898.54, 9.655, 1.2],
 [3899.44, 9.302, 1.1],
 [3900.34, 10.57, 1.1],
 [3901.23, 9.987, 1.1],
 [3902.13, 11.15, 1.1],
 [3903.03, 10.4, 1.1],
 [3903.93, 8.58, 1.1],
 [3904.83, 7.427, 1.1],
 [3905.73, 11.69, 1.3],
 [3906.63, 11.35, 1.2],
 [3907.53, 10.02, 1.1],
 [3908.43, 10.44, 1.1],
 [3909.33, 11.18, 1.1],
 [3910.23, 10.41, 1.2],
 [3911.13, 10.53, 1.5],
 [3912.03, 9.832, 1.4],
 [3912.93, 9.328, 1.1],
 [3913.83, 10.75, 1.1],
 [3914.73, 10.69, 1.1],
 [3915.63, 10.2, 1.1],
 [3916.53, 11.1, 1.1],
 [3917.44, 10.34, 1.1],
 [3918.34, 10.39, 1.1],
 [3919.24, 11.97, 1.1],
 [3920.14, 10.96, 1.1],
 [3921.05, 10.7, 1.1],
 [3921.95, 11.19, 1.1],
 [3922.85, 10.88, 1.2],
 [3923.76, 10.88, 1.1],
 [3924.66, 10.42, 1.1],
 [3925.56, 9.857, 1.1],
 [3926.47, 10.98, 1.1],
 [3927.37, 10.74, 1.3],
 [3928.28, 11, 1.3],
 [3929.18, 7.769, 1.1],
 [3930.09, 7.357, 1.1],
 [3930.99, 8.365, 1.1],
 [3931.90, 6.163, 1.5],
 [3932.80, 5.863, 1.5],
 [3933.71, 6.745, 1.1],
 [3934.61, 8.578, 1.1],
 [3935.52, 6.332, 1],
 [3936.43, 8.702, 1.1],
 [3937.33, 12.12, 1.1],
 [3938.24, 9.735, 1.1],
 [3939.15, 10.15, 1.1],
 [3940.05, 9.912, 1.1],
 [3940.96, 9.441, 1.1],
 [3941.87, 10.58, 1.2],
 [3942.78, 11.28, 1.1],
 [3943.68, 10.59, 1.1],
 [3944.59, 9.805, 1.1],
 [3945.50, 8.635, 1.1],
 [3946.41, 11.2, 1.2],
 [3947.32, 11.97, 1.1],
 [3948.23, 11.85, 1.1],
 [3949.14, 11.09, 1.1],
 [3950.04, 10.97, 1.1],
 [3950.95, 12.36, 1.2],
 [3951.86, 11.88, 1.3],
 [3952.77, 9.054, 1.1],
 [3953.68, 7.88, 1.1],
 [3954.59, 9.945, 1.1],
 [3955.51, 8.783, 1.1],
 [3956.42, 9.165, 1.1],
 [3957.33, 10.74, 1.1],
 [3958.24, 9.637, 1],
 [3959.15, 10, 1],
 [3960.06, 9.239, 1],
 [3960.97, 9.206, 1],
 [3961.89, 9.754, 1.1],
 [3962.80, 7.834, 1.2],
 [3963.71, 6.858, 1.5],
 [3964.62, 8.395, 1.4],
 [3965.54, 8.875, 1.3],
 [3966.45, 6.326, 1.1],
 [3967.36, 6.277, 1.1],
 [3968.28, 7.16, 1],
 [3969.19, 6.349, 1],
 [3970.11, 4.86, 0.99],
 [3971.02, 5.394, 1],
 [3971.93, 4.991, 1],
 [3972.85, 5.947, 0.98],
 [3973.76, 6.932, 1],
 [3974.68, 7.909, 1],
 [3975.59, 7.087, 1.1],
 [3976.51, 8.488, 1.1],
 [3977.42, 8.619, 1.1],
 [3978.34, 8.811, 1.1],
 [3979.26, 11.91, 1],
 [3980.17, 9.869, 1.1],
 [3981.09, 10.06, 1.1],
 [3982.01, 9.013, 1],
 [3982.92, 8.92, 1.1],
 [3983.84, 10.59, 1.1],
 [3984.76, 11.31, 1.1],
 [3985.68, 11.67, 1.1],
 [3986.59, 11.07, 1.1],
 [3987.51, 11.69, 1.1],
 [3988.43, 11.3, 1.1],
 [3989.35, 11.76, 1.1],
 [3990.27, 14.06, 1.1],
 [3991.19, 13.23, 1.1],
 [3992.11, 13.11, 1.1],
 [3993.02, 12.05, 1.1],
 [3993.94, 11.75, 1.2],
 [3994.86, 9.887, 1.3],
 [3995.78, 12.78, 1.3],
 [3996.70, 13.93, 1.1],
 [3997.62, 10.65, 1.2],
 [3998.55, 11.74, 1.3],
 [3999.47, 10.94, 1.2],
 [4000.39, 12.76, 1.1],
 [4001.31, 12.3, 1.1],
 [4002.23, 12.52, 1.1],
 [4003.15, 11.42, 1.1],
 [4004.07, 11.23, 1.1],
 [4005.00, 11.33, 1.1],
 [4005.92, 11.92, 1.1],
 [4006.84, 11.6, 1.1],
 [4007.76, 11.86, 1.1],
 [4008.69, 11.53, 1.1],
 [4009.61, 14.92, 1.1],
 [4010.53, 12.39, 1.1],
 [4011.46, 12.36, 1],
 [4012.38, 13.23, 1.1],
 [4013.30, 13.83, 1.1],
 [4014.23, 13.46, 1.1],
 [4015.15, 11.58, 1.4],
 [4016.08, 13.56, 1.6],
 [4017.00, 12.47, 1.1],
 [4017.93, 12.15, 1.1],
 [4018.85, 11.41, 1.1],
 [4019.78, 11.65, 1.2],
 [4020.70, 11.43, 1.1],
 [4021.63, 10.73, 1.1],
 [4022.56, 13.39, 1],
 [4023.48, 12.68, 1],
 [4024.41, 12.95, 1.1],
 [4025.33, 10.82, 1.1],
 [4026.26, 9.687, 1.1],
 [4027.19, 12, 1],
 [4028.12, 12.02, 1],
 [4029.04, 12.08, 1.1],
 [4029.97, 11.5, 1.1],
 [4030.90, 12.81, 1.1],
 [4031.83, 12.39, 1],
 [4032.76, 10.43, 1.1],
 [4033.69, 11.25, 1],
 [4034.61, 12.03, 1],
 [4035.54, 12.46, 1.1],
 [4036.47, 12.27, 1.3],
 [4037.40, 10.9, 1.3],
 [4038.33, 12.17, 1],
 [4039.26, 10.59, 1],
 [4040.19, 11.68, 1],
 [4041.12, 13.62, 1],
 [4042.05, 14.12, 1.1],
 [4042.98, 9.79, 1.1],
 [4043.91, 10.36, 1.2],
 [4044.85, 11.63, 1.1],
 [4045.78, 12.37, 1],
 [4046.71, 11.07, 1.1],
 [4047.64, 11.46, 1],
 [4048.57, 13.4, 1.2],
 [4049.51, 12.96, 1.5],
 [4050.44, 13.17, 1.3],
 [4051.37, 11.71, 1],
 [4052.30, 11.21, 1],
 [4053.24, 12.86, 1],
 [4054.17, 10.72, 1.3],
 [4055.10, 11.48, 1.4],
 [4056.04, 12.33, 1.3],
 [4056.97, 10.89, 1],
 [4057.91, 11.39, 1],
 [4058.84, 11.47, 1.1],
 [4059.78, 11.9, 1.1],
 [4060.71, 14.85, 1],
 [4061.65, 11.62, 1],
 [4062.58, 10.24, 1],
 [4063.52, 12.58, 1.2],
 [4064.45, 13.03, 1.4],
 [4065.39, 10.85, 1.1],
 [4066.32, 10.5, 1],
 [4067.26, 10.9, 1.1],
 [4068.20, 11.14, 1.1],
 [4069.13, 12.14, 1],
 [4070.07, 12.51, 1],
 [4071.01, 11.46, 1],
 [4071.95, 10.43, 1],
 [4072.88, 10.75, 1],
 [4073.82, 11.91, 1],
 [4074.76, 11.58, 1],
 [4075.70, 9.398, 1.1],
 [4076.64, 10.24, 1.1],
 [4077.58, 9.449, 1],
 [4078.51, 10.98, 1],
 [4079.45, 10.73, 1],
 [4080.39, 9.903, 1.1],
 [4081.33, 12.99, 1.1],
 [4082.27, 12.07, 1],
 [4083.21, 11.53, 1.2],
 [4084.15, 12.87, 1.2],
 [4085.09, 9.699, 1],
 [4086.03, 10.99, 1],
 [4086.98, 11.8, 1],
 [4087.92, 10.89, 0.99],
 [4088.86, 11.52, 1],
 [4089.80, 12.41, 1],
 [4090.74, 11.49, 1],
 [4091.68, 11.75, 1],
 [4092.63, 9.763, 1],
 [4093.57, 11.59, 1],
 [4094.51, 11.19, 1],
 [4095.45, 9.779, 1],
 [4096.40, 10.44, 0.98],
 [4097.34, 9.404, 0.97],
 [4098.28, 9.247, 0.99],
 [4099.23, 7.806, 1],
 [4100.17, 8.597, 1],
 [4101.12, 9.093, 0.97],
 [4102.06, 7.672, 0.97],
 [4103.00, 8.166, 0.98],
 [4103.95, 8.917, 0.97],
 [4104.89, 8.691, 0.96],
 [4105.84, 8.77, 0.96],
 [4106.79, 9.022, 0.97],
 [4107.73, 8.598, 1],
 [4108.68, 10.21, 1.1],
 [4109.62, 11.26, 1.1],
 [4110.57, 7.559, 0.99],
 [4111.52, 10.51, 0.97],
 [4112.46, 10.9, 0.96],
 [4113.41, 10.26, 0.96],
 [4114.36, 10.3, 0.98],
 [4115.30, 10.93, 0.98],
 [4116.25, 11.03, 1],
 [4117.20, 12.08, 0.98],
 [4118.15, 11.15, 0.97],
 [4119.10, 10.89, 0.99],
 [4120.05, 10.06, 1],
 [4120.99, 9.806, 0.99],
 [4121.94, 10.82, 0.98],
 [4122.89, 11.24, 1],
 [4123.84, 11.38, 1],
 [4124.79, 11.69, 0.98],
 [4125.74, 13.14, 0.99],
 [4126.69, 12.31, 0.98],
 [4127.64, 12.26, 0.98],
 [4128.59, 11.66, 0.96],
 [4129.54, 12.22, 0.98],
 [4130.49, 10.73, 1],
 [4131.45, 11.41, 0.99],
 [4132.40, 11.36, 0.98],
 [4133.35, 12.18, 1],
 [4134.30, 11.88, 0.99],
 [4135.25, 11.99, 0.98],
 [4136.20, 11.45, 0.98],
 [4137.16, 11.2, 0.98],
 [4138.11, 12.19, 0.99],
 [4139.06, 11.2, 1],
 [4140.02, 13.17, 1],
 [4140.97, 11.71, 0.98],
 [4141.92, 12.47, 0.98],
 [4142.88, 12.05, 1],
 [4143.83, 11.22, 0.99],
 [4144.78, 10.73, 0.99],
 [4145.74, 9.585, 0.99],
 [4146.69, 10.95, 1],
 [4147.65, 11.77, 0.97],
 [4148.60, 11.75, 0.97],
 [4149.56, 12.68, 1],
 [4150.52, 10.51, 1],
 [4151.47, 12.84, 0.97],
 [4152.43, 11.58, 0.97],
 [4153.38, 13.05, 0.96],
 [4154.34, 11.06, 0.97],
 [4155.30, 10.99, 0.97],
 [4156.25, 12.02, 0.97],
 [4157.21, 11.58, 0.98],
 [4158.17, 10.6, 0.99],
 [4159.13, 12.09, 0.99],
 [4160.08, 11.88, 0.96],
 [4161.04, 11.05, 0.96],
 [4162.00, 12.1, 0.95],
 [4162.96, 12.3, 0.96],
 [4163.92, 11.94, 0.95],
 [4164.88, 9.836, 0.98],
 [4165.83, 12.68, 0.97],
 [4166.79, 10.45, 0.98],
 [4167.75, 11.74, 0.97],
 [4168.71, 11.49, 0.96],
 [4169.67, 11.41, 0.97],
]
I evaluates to 1.26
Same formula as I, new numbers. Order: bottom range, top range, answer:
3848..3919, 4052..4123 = 1.23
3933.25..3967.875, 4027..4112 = 1.24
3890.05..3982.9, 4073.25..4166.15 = 1.29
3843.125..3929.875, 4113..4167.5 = 1.34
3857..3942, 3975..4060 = 1.31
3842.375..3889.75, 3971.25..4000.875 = 1.17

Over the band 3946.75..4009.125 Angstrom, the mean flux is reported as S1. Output 10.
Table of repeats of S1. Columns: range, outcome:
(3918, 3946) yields 9.61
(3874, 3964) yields 9.5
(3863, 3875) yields 9.81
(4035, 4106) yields 11.1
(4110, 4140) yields 11.2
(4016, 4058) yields 11.9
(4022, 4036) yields 11.9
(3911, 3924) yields 10.6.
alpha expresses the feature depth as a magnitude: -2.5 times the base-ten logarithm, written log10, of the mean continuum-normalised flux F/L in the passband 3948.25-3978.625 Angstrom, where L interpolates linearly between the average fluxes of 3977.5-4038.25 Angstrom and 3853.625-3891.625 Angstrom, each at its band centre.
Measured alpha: 0.28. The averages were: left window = 9.27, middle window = 8.43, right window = 11.8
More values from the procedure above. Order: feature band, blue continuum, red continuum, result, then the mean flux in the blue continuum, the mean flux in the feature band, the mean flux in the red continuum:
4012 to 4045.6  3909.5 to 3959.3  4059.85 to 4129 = -0.15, 9.97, 12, 10.8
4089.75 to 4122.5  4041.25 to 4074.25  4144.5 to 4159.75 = 0.17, 11.8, 9.98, 11.5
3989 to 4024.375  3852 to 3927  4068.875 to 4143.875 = -0.18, 9.75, 12.3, 10.8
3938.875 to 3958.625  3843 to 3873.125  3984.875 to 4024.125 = 0.11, 10.2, 10.3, 12.2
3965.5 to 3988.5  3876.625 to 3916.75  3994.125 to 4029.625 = 0.31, 9.22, 8.47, 12.1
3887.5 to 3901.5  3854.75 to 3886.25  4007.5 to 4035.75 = 0.12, 9.47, 8.85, 12.2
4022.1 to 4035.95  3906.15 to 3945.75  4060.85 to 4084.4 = -0.10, 9.88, 11.9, 11.3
